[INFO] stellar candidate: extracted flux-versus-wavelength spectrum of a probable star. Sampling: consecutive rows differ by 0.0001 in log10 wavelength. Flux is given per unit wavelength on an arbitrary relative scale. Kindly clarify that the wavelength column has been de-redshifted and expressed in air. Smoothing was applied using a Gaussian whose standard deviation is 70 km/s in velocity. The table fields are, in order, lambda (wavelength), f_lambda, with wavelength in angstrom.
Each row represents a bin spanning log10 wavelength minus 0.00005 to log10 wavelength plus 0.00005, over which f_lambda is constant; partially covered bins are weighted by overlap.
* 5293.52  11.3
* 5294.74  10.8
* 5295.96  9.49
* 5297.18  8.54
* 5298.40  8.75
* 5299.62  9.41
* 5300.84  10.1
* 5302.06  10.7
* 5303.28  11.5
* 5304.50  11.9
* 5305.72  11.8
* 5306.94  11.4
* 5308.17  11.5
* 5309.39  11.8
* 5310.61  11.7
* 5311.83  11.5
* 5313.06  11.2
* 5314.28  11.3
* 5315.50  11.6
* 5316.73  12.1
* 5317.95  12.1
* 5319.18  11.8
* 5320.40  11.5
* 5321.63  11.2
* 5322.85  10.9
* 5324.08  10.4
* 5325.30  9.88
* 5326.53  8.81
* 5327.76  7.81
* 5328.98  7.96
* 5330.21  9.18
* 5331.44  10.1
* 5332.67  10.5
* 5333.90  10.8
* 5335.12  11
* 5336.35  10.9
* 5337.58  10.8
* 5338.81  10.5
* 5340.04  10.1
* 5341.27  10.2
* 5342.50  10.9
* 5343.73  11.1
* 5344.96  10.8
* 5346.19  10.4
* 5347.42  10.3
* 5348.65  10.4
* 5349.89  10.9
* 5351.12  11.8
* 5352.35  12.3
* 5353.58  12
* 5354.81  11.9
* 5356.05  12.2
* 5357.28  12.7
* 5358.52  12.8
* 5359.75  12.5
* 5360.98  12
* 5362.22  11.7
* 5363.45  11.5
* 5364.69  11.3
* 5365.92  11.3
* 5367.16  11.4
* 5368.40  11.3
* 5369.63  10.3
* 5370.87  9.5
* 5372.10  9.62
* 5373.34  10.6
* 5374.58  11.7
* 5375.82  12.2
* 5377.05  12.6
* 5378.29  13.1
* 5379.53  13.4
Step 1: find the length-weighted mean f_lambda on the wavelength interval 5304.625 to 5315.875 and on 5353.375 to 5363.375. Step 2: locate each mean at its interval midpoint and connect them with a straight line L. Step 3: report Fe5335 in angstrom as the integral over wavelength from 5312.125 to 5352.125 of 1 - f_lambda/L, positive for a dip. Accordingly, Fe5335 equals 4.1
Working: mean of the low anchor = 11.6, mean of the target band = 10.6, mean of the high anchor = 12.2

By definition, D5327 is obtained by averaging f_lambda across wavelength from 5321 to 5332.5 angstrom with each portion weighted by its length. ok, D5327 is 9.62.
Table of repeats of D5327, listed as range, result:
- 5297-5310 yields 10.7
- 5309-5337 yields 10.7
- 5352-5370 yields 11.8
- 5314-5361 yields 10.9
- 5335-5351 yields 10.7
